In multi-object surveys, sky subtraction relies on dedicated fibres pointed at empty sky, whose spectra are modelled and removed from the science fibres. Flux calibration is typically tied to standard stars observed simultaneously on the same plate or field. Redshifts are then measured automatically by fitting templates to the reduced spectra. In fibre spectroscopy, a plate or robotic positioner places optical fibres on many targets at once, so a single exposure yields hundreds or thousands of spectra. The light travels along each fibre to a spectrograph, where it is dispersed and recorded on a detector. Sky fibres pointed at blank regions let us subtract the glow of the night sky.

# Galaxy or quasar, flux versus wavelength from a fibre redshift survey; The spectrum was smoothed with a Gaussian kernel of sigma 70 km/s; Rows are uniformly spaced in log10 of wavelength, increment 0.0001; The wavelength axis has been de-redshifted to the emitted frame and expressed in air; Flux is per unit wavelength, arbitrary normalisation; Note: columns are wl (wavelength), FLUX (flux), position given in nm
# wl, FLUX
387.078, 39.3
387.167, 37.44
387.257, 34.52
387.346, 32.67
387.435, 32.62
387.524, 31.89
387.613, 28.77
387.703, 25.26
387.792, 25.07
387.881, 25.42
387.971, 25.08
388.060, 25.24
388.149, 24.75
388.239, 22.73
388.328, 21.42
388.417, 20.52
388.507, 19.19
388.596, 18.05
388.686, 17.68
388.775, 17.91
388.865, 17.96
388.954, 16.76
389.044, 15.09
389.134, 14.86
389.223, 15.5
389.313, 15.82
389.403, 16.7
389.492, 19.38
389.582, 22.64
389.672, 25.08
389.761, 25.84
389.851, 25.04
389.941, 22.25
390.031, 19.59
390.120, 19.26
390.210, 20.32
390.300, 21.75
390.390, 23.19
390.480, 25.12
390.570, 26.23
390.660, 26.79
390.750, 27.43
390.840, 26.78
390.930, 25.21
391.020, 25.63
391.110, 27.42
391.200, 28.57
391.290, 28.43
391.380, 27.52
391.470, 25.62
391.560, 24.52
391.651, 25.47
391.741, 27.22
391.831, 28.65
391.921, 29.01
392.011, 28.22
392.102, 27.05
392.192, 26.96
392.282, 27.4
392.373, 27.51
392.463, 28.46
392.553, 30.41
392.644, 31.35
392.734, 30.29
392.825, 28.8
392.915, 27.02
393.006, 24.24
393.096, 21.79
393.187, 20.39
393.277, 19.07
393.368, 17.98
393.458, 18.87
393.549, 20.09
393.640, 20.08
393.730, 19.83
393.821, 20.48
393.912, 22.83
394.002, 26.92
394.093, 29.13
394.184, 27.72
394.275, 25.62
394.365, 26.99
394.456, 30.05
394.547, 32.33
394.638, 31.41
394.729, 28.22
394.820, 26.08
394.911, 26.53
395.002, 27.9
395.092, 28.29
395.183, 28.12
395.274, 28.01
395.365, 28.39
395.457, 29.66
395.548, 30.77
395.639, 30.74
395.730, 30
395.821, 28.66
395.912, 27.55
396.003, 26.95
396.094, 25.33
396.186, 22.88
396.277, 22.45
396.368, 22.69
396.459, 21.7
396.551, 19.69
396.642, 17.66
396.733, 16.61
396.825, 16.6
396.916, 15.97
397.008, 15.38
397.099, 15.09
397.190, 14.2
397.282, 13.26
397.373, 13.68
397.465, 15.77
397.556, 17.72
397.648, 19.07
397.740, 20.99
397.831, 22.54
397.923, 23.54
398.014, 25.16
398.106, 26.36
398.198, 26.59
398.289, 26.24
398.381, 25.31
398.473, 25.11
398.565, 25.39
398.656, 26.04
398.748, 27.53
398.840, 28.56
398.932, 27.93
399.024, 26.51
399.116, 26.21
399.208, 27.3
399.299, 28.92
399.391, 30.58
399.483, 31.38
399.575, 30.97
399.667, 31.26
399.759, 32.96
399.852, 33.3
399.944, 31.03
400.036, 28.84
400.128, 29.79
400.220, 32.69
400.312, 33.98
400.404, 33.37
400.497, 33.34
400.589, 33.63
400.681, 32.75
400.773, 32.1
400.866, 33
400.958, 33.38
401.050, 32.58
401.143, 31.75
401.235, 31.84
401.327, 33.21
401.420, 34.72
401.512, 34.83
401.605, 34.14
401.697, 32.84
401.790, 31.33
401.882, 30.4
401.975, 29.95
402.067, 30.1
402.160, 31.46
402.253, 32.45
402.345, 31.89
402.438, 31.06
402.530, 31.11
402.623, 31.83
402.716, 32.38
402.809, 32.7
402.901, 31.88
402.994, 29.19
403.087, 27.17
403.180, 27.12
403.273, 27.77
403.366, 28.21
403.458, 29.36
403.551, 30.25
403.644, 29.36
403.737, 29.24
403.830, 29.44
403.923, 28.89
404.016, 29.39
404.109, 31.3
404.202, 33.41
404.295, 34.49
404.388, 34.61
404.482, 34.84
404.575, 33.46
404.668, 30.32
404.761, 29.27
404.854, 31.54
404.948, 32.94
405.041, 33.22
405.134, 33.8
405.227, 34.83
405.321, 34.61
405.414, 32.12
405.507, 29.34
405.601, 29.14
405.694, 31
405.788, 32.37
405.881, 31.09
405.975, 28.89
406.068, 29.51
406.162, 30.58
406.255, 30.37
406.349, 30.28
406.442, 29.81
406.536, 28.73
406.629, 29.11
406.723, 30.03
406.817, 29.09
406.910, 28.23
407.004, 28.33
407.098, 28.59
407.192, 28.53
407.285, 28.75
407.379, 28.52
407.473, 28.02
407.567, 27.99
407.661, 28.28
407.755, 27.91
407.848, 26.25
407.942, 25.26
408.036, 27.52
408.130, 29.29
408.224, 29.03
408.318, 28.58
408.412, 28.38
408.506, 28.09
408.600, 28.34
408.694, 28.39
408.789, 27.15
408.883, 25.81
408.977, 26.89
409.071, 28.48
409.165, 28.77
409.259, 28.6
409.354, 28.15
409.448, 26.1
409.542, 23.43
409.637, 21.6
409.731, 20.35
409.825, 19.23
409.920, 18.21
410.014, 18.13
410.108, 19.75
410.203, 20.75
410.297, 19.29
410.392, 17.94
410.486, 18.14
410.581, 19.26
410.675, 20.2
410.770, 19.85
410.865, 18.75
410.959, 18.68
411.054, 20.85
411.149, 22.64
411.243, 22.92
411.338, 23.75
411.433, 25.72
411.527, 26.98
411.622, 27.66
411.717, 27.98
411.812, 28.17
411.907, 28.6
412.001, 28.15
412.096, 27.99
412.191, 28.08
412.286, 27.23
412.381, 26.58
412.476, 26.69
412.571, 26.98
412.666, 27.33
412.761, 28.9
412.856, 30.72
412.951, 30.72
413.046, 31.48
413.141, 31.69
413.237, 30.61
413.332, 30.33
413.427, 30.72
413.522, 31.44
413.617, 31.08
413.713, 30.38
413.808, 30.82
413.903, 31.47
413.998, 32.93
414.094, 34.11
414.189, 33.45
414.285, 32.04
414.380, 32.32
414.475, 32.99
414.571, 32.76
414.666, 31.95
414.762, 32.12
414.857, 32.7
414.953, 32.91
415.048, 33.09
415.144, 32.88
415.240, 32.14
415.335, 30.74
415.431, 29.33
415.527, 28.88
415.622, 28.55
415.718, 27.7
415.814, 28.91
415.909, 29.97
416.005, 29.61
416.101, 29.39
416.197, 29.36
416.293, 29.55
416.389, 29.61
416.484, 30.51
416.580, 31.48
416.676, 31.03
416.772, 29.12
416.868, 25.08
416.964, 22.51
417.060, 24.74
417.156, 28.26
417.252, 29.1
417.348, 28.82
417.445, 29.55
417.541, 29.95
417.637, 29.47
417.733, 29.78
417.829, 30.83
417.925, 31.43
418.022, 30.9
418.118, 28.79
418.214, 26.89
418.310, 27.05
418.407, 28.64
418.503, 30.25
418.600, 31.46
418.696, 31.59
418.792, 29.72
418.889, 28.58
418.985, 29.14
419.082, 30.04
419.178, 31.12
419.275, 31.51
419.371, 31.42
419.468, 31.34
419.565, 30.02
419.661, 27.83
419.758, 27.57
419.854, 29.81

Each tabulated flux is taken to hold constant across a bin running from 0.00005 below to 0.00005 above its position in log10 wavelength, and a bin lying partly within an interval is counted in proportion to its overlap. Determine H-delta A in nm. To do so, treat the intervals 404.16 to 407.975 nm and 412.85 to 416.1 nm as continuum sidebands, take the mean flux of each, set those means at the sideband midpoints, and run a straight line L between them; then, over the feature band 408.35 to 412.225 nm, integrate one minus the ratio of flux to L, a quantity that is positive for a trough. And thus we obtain 0.85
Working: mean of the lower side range 30.4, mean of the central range 24.1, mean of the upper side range 31.3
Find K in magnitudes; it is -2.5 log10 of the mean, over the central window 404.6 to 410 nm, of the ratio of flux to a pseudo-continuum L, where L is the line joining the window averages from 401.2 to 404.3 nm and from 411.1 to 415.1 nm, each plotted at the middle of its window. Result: 0.07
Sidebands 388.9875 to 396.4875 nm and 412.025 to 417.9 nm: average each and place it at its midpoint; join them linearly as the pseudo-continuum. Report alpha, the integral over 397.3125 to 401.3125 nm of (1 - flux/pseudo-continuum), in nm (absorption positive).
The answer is -0.21 nm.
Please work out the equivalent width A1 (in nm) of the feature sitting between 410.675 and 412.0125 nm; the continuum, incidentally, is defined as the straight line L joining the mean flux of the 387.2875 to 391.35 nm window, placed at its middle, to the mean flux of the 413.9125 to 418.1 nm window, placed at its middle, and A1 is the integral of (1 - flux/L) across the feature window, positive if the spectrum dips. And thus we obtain 0.23 nm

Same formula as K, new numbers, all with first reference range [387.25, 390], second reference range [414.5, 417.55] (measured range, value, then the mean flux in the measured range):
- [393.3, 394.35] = 0.05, 22.7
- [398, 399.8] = -0.11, 27.9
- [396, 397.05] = 0.22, 20.1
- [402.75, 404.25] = -0.13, 29.7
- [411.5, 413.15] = 0.02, 28.4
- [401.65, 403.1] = -0.19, 31.2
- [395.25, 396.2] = -0.16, 28.2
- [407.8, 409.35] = 0.00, 27.8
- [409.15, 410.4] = 0.26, 22.1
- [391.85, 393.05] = -0.20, 28.2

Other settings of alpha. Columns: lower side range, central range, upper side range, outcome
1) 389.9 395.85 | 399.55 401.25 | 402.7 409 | -0.24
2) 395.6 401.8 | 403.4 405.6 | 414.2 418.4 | -0.31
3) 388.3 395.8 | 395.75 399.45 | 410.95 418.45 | 0.44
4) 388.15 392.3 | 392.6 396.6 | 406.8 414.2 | -0.33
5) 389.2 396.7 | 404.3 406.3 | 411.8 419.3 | -0.29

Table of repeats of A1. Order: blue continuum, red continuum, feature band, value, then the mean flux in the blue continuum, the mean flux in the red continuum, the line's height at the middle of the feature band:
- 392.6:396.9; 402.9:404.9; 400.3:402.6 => -0.27 nm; 25.1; 30.4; 29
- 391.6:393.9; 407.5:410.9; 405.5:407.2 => -0.36 nm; 25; 24.4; 24.5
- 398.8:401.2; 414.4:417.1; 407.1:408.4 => 0.11 nm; 31.1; 30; 30.6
